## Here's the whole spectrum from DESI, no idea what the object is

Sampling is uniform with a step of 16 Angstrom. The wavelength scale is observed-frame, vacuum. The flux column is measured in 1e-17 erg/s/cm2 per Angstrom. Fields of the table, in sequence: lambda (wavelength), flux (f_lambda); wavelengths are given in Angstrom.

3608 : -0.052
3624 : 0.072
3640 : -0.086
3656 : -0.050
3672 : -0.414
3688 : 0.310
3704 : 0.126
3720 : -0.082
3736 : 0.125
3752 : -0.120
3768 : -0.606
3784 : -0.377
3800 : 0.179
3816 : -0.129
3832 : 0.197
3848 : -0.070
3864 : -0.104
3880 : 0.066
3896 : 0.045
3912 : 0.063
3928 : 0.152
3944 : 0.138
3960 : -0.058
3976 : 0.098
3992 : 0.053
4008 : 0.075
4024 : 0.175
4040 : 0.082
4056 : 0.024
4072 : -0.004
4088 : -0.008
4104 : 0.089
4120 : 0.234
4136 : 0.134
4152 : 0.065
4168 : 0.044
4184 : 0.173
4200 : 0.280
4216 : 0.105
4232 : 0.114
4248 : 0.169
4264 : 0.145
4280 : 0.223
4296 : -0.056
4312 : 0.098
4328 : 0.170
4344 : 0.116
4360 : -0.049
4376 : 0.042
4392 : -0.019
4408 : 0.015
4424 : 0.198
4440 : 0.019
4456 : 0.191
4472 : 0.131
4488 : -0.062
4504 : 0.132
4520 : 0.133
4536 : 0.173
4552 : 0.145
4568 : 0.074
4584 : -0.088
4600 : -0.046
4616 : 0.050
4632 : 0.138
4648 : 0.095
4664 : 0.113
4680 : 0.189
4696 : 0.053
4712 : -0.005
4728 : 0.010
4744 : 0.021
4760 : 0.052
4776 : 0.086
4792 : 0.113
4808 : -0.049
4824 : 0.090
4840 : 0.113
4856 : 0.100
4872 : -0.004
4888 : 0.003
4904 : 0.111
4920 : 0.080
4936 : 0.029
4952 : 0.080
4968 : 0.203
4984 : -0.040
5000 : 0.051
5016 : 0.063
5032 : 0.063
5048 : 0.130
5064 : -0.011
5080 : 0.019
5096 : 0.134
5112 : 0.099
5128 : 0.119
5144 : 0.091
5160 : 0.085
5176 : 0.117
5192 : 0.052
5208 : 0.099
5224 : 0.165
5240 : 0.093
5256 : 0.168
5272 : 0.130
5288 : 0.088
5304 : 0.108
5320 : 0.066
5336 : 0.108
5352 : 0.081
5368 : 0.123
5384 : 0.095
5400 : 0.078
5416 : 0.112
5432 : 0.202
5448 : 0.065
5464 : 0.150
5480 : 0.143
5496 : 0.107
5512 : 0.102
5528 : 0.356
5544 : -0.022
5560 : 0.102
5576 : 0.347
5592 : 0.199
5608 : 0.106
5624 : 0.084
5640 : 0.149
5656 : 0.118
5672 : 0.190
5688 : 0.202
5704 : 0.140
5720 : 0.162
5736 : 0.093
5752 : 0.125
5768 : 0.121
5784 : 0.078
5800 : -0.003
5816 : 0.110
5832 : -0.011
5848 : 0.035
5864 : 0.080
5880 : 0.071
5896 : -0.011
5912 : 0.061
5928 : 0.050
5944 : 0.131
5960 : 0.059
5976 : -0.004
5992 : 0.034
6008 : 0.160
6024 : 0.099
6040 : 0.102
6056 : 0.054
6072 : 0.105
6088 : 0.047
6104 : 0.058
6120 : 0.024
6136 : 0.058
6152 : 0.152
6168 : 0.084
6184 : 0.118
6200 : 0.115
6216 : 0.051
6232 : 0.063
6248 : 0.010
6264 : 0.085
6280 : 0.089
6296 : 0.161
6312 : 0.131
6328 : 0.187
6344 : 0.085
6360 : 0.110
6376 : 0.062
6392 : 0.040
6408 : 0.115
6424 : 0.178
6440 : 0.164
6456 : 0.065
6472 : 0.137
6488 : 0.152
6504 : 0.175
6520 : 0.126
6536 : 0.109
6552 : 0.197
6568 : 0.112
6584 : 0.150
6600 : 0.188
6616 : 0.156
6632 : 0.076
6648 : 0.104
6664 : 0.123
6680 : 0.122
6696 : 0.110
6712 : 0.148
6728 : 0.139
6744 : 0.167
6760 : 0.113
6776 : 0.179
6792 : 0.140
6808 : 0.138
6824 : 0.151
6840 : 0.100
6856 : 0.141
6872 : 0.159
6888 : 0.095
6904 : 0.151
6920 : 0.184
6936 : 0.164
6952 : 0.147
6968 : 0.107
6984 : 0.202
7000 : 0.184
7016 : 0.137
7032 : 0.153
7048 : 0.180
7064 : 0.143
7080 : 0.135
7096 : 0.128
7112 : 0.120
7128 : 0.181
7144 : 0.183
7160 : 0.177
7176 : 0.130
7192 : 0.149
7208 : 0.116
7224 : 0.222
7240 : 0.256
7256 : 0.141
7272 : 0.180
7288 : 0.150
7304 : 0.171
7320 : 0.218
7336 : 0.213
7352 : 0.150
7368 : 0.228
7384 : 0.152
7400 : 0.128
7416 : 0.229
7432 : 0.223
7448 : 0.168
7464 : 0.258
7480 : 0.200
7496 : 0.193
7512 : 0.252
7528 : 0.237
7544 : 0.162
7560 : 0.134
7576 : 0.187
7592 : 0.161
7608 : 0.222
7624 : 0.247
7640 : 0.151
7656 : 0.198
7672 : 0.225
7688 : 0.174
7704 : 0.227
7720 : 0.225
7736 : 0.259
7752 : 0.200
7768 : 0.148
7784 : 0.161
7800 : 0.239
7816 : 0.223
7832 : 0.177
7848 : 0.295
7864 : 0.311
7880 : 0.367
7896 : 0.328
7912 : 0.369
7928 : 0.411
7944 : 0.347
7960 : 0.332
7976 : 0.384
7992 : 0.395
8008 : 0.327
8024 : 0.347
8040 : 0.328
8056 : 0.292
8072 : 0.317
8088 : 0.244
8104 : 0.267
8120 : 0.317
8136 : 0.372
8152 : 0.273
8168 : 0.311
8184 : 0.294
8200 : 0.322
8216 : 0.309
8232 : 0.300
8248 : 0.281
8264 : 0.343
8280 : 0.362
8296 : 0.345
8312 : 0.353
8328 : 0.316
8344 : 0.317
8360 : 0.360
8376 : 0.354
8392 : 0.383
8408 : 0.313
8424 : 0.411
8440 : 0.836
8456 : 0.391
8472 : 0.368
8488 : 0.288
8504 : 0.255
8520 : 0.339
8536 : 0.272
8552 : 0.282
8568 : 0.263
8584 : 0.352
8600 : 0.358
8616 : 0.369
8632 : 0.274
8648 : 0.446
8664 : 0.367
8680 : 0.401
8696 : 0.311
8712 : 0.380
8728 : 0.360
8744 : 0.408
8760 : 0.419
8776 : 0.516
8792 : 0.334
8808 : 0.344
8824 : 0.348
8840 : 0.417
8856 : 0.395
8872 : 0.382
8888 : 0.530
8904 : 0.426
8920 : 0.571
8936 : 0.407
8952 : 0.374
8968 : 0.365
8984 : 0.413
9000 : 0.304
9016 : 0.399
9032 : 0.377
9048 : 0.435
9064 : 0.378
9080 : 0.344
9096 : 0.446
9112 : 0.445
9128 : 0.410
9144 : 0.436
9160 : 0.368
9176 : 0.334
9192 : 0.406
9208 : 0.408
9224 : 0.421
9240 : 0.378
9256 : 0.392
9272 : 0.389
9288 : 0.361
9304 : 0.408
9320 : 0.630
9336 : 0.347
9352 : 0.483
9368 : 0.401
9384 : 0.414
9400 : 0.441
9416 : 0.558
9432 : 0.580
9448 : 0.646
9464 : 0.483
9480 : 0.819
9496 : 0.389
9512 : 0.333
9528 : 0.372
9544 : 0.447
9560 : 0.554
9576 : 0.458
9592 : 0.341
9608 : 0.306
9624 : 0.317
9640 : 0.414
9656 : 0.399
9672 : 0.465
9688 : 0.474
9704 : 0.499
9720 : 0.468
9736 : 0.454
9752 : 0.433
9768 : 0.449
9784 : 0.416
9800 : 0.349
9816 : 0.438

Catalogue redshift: 0.97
